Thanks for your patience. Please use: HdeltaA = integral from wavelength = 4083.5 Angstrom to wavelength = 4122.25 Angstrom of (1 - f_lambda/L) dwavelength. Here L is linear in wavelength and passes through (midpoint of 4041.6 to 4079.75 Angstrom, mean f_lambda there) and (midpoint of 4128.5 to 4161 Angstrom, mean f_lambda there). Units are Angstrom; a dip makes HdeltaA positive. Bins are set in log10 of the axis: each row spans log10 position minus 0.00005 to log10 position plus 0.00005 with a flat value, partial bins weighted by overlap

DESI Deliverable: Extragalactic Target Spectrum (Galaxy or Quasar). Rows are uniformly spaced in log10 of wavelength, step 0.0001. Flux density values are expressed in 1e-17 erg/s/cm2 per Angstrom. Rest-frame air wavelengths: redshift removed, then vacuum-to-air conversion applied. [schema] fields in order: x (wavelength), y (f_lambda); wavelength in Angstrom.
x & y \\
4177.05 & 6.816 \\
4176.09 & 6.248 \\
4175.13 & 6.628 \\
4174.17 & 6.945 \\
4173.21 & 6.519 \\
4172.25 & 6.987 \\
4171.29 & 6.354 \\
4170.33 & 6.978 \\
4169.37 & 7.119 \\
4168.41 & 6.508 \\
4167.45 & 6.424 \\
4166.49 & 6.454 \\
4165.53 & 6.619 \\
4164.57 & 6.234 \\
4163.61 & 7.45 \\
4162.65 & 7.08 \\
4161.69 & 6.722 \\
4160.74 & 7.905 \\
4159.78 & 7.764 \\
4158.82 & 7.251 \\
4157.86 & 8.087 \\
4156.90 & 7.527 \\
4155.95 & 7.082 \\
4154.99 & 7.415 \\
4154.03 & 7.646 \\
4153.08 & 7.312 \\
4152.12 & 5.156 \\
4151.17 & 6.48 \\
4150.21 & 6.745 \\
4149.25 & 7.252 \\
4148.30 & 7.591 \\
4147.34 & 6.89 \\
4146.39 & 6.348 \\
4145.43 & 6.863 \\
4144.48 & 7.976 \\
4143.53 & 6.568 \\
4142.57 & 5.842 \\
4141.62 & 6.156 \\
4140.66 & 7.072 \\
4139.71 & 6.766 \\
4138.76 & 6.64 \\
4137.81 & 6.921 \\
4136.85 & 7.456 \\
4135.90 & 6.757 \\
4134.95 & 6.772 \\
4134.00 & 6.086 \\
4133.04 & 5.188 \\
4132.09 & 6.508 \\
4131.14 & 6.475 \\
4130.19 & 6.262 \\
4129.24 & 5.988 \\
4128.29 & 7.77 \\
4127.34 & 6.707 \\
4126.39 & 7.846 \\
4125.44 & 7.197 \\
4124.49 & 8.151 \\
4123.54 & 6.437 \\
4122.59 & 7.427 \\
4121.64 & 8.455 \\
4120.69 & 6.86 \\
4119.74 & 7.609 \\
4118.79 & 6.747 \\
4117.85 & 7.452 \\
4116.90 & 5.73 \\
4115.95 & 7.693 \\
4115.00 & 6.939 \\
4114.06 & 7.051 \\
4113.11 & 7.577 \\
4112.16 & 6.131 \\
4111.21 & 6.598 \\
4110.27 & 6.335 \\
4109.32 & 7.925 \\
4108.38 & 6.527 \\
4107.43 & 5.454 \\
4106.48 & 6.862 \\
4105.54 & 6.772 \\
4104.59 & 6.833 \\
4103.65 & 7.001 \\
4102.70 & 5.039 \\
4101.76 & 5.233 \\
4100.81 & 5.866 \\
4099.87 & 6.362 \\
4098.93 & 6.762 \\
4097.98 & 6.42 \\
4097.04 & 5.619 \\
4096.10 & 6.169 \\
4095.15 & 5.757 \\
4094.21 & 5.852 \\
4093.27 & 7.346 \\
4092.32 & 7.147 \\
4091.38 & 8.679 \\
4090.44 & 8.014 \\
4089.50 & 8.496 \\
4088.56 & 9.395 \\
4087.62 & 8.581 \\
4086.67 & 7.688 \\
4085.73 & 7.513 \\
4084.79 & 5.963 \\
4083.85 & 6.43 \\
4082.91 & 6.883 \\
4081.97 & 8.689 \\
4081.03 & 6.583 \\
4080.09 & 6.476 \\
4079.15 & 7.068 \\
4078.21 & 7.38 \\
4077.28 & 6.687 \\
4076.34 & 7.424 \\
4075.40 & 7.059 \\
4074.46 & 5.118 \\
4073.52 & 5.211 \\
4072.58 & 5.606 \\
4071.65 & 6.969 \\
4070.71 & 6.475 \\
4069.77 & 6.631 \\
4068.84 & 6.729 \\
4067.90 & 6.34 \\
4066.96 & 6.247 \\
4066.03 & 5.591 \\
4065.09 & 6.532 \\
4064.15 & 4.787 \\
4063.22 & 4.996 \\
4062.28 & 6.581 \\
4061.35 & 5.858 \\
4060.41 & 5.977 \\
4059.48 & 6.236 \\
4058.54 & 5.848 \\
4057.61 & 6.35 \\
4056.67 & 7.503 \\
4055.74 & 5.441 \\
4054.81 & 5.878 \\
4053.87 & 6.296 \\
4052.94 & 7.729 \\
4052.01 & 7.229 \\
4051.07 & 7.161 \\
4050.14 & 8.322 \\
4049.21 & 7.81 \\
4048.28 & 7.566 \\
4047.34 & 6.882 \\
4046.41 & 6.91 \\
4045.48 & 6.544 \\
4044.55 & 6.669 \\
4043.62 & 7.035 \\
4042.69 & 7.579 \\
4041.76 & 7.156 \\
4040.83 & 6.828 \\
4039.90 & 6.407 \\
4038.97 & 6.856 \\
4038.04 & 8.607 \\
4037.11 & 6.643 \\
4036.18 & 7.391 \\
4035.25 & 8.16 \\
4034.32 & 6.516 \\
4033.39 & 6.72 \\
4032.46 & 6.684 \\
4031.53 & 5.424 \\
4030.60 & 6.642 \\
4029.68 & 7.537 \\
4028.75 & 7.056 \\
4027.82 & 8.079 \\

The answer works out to -1.1 Angstrom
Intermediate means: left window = 6.57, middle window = 6.9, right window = 6.85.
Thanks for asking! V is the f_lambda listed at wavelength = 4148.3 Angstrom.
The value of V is 7.591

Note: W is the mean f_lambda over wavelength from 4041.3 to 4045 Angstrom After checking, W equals 7.12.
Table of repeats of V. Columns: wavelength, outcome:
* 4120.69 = 6.86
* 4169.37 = 7.119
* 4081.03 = 6.583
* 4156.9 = 7.527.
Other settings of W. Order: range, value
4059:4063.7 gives 5.93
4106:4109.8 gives 6.69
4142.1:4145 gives 6.8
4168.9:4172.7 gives 6.86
